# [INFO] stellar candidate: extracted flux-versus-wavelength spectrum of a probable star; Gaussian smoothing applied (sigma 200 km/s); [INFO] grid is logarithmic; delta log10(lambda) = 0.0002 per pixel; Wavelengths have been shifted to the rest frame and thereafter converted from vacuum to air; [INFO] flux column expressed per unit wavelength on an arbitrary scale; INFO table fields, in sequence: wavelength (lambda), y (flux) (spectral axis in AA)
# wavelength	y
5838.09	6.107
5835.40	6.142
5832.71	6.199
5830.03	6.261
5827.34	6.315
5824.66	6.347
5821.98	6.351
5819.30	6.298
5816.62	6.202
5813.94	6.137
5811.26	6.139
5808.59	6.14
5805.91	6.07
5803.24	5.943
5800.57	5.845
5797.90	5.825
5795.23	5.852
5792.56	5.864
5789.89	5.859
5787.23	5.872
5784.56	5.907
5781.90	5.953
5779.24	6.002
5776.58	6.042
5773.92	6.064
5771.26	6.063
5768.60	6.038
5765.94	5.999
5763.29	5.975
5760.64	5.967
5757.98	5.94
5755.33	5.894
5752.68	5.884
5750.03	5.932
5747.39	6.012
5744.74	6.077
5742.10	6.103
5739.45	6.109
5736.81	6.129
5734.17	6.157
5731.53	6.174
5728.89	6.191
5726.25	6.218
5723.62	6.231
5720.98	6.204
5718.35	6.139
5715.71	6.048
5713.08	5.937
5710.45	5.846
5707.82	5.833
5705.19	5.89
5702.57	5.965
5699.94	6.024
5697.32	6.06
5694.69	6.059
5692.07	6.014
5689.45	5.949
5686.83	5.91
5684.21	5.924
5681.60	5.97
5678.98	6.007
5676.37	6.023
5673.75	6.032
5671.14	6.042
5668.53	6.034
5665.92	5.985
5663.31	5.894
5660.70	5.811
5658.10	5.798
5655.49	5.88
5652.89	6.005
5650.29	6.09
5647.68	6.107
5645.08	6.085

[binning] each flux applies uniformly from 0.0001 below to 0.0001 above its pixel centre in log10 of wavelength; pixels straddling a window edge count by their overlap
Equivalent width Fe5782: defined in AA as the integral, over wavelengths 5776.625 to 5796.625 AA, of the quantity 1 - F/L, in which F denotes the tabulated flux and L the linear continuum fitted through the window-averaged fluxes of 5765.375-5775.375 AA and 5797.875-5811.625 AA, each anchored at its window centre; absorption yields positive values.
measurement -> 0.4 AA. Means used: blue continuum 6.04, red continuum 6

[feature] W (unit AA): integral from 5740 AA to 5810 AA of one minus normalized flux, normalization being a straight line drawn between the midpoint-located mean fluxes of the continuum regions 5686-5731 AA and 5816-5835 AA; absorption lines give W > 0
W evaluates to 2.3 AA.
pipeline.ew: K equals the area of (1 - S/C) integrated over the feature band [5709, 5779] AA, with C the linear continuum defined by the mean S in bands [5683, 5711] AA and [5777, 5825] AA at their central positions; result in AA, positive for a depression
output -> -0.7 AA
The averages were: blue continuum 5.95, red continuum 6.03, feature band 6.05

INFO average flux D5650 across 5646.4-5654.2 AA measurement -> 6.07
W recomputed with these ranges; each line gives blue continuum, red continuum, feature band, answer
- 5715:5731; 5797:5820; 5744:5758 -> 0.42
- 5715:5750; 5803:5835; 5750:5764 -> 0.51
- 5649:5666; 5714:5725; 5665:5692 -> 0.04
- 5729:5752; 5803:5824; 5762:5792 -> 0.76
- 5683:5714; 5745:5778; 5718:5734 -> -0.61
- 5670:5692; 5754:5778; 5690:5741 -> -0.63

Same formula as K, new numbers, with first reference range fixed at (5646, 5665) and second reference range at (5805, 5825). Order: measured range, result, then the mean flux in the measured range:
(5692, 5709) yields 0.1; 5.98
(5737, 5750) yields 0.0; 6.07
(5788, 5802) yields 0.7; 5.85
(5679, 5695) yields 0.1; 5.97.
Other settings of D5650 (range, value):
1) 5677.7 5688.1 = 5.95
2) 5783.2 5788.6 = 5.89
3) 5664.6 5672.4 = 6.02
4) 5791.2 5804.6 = 5.87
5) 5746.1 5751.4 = 5.98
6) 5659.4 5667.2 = 5.9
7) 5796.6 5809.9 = 5.96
